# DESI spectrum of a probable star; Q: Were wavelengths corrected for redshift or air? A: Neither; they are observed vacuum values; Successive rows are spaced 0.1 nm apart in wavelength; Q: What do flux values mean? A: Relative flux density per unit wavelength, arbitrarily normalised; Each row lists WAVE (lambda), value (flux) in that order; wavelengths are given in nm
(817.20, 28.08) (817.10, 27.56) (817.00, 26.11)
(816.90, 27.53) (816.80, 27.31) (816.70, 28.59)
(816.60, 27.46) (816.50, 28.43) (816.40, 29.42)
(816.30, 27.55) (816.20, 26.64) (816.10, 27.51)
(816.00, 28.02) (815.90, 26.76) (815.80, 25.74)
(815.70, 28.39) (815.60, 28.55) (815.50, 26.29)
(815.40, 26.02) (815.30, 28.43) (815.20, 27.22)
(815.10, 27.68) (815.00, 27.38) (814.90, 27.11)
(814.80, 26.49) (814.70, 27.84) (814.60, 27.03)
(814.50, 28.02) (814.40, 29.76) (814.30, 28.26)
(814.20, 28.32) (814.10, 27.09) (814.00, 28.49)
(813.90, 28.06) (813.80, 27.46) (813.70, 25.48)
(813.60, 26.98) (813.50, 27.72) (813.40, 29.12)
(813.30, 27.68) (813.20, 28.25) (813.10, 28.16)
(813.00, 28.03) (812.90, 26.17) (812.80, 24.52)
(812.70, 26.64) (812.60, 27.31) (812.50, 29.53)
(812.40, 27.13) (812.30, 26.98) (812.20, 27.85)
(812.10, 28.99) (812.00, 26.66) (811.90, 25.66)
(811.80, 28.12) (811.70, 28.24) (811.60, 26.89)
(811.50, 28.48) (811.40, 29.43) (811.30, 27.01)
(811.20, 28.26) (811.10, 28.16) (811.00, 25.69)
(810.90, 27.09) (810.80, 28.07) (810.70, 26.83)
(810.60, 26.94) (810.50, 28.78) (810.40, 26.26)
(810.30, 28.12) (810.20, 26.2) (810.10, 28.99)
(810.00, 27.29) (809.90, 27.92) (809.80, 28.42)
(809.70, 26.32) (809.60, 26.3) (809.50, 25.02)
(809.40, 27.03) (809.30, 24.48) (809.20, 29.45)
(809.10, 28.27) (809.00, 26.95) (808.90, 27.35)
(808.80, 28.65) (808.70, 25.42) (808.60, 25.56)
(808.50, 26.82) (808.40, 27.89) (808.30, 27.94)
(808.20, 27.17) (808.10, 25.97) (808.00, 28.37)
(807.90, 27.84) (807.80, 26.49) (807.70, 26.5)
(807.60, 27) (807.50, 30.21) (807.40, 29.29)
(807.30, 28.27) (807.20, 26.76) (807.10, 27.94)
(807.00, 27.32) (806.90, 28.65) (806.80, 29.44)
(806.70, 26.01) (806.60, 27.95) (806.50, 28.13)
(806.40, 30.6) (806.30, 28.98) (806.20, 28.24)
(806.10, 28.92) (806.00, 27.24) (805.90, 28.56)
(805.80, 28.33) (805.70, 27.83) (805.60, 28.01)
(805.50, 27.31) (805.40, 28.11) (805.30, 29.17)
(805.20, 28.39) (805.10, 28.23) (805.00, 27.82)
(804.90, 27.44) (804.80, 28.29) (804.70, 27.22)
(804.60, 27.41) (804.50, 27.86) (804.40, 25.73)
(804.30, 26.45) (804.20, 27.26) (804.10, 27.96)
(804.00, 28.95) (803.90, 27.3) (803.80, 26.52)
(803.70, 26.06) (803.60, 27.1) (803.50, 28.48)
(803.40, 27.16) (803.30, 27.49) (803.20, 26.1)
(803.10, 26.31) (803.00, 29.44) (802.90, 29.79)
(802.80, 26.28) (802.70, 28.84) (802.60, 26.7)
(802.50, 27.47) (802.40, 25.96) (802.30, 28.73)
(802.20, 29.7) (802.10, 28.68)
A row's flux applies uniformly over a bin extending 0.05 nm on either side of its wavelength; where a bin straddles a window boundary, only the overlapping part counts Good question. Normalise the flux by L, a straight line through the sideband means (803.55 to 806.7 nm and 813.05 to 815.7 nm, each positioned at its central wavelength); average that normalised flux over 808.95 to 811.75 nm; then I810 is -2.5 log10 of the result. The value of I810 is 0.01 mag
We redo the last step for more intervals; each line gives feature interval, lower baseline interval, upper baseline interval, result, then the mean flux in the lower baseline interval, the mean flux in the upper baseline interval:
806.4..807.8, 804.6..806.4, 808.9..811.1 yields -0.01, 28.2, 27.2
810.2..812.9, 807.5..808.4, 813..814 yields 0.01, 27.4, 27.7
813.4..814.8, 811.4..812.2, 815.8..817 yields 0.00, 27.7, 27.6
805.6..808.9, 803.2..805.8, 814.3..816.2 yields -0.01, 27.6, 27.5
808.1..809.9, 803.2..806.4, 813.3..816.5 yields 0.03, 27.8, 27.6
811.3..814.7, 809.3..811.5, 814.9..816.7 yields -0.01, 27.3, 27.5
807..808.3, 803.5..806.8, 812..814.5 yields 0.00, 27.8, 27.7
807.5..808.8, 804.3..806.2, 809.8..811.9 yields 0.02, 27.9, 27.6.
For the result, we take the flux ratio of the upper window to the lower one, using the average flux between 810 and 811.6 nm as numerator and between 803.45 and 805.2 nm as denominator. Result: 1.01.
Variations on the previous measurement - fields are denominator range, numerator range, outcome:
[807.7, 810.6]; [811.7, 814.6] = 1.02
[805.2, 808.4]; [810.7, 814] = 0.98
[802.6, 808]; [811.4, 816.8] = 0.99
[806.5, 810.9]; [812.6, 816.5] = 1.00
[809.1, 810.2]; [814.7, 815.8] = 1.01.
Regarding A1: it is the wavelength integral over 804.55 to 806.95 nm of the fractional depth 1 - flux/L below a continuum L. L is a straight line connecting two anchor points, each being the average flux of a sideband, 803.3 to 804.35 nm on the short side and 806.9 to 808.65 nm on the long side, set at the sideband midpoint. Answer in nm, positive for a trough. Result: -0.07 nm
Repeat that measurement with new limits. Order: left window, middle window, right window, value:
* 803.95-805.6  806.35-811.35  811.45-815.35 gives 0.034 nm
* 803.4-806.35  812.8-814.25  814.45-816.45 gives -0.004 nm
